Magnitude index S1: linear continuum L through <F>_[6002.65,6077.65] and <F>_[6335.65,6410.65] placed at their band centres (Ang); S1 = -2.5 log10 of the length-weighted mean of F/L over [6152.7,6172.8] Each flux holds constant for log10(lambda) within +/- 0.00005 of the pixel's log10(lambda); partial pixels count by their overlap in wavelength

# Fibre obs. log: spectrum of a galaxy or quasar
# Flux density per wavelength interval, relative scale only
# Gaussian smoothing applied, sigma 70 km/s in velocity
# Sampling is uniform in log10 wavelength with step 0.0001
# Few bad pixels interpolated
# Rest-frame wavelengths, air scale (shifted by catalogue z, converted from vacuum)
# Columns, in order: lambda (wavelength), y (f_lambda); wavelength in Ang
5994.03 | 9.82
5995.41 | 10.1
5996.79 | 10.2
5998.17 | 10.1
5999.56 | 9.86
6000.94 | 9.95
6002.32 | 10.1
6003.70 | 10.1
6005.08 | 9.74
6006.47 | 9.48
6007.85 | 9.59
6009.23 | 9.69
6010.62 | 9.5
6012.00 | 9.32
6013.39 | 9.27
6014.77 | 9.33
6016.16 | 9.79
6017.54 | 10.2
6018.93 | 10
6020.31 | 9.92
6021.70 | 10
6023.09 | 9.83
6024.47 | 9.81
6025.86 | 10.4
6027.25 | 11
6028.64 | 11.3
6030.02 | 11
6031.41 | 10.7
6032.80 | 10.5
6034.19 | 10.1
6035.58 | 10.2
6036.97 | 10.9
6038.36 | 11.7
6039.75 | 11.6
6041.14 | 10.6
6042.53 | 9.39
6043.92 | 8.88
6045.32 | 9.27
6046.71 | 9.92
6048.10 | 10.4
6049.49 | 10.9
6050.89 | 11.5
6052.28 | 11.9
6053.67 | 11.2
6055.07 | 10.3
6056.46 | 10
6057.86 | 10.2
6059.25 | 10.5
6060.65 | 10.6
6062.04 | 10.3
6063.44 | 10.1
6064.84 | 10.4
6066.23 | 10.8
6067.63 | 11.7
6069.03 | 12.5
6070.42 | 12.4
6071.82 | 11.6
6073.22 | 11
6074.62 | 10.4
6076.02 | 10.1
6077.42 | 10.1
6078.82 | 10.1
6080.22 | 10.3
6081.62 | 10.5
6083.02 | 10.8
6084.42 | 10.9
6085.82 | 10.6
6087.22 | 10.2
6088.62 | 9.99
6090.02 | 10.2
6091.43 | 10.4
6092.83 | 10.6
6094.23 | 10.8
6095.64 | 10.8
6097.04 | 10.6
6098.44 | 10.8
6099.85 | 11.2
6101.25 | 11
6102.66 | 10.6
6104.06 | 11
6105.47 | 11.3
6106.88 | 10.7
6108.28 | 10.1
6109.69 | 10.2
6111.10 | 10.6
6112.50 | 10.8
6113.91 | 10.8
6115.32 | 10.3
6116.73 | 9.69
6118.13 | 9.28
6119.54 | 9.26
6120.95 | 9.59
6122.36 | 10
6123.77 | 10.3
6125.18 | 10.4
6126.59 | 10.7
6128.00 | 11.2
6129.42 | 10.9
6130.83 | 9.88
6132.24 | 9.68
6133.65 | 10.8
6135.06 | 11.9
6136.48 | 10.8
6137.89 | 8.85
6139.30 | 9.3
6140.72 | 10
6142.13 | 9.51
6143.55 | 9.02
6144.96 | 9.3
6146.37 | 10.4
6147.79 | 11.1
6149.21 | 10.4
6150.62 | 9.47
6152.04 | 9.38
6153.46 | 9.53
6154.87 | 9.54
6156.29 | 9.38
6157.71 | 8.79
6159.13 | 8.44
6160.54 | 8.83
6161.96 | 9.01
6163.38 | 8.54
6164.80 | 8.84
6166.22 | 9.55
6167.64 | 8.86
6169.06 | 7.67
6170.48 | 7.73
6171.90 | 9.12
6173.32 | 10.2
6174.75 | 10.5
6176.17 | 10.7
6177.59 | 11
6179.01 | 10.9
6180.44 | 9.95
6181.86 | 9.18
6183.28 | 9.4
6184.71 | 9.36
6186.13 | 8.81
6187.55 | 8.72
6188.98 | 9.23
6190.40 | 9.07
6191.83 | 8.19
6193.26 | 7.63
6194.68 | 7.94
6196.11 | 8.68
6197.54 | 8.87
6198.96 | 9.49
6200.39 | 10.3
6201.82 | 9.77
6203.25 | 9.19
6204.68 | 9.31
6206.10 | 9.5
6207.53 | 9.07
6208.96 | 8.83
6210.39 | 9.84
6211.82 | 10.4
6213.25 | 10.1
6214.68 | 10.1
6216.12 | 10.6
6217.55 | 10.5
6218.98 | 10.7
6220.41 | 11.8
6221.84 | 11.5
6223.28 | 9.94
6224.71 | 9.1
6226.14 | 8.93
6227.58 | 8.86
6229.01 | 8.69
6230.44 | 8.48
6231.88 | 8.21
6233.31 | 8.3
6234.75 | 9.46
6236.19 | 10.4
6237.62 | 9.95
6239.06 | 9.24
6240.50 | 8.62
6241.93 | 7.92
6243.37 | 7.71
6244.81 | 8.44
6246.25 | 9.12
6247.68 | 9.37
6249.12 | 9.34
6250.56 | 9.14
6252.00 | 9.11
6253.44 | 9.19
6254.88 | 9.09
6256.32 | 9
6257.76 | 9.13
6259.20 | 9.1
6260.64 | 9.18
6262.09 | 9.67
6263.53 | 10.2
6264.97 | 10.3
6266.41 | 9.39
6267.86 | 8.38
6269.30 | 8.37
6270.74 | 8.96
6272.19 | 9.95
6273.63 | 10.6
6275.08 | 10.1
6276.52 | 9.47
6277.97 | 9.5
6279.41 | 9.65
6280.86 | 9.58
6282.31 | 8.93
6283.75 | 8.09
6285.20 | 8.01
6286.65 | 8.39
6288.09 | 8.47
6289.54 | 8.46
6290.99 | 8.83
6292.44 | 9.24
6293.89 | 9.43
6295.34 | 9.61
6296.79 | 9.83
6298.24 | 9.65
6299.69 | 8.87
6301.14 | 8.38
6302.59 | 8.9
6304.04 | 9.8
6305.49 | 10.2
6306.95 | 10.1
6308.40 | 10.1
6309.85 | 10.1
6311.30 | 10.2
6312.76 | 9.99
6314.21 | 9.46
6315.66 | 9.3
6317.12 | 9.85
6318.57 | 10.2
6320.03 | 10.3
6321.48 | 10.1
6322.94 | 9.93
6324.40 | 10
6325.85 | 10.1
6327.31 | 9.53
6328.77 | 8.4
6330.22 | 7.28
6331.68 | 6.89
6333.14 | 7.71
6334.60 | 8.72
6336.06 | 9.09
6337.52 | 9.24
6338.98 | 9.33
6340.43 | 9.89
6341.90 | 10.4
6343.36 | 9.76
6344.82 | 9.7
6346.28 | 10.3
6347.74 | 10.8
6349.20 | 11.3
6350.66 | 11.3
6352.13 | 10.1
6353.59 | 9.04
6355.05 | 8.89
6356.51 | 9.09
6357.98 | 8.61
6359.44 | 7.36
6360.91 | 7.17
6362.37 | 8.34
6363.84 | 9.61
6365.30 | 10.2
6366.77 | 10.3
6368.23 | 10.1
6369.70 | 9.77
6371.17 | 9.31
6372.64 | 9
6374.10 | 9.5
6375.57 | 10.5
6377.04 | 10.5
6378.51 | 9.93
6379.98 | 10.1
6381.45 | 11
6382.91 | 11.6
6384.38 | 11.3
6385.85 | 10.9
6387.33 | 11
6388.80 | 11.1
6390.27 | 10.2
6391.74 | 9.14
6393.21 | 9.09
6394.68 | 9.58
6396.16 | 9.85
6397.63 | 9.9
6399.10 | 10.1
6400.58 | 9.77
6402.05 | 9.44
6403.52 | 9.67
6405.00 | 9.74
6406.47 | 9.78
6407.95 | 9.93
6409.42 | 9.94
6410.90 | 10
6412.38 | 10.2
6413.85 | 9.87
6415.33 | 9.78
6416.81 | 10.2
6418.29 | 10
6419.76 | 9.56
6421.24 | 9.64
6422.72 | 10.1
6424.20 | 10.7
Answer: 0.153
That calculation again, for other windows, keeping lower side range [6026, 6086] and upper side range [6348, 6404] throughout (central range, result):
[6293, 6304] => 0.09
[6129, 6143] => 0.04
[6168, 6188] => 0.09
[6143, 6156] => 0.07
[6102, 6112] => -0.01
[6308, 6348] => 0.05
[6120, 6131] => 0.01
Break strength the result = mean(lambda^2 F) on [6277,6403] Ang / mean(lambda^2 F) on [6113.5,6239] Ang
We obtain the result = 1.05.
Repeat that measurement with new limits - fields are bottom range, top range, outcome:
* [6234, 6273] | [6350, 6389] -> 1.11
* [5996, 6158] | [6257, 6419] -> 1.01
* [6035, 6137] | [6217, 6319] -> 0.94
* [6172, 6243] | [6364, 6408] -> 1.12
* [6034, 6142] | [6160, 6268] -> 0.92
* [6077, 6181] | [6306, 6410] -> 1.04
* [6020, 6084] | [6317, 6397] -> 1.01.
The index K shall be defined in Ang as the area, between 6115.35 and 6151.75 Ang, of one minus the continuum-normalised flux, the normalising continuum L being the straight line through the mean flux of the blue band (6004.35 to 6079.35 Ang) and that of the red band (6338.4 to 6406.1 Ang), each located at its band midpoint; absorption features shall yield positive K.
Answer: 0.7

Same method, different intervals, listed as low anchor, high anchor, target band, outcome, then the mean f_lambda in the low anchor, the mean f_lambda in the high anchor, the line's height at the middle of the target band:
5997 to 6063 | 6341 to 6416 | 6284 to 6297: 1.5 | 10.2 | 9.88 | 9.97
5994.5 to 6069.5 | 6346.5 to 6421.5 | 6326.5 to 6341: 1.9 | 10.3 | 9.87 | 9.93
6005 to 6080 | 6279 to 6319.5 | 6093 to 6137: -1.8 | 10.4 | 9.35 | 10.1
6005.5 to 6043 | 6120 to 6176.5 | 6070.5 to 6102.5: -2.2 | 10.2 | 9.69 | 9.94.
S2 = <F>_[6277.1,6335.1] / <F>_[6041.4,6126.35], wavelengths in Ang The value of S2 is 0.88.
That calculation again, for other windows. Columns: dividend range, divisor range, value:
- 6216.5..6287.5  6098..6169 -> 0.93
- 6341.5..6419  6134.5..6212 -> 1.05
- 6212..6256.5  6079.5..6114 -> 0.88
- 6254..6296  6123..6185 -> 0.95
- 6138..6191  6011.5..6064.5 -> 0.91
